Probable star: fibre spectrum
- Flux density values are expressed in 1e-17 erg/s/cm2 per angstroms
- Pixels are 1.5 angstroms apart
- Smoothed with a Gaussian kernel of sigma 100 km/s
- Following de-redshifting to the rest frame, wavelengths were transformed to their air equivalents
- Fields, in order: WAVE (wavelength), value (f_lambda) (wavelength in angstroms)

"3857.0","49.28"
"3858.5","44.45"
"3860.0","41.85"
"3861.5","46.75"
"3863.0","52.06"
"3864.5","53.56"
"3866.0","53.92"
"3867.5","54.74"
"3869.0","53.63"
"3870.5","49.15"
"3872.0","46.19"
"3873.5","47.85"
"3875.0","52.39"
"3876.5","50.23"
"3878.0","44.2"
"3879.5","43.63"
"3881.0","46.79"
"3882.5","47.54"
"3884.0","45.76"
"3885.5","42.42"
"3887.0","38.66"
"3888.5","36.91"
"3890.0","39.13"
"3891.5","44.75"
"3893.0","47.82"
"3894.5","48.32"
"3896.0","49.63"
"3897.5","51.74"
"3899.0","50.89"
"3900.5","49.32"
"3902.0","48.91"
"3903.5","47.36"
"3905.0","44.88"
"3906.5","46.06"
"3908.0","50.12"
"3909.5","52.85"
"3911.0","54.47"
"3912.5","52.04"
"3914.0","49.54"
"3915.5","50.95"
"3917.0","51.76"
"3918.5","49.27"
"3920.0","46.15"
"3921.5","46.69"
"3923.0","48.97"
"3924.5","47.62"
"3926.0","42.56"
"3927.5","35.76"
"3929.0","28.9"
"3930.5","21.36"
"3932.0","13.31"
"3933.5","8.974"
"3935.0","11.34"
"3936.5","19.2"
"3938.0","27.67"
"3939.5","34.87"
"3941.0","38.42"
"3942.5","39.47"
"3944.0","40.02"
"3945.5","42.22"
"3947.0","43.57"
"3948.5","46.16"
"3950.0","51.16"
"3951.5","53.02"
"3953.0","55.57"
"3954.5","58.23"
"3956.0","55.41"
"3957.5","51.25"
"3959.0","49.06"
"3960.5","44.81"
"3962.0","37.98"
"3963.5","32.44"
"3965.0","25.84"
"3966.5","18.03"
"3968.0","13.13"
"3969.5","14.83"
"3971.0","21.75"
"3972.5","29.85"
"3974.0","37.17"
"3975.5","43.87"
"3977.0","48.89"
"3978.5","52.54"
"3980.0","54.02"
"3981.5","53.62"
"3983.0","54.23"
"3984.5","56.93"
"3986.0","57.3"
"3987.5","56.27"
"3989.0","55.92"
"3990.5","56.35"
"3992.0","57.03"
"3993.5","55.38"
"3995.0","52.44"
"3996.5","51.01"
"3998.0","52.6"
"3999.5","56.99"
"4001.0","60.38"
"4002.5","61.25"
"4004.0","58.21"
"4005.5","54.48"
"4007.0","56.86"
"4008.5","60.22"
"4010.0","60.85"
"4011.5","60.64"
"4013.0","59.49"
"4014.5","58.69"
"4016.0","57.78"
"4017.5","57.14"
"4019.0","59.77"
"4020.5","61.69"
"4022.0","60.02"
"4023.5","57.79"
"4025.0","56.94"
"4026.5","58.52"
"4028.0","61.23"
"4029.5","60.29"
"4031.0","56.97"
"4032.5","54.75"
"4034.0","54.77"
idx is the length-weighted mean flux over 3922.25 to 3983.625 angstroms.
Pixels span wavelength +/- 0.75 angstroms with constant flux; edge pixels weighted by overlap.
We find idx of 37.7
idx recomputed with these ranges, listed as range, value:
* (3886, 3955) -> 42.5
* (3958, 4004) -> 45.6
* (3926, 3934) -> 24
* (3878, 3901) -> 45.5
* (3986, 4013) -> 57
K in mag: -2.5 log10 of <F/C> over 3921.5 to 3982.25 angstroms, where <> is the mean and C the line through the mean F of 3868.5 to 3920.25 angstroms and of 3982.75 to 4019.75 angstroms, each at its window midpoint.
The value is 0.37 mag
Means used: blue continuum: 47.7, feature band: 37.4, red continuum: 57.2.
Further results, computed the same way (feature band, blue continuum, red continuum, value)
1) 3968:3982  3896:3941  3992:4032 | 0.33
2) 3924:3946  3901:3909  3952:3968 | 0.43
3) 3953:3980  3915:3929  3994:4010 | 0.32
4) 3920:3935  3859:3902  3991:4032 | 0.50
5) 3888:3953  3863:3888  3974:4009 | 0.20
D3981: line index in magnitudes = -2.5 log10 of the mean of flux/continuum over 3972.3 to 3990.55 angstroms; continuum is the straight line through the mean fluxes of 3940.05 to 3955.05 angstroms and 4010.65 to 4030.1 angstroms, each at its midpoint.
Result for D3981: 0.03 mag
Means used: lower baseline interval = 46.5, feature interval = 50.9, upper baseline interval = 59.2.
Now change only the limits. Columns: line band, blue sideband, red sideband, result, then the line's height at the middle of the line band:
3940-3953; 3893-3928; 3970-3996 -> 0.10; 48.9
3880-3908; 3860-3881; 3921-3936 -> -0.12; 41.6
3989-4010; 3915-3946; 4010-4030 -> -0.05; 53.8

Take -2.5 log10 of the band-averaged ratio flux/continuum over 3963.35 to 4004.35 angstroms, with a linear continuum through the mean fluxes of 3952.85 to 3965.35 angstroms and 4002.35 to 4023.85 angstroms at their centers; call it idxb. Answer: 0.14 mag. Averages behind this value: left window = 45.8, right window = 59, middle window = 46.1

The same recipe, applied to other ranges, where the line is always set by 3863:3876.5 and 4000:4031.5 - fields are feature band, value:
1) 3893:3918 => 0.07 mag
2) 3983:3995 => 0.03 mag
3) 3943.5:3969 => 0.31 mag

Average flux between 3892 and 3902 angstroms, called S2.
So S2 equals 49.4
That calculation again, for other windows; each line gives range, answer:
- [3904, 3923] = 49.5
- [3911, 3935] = 39.2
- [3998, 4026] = 58.7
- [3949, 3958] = 54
